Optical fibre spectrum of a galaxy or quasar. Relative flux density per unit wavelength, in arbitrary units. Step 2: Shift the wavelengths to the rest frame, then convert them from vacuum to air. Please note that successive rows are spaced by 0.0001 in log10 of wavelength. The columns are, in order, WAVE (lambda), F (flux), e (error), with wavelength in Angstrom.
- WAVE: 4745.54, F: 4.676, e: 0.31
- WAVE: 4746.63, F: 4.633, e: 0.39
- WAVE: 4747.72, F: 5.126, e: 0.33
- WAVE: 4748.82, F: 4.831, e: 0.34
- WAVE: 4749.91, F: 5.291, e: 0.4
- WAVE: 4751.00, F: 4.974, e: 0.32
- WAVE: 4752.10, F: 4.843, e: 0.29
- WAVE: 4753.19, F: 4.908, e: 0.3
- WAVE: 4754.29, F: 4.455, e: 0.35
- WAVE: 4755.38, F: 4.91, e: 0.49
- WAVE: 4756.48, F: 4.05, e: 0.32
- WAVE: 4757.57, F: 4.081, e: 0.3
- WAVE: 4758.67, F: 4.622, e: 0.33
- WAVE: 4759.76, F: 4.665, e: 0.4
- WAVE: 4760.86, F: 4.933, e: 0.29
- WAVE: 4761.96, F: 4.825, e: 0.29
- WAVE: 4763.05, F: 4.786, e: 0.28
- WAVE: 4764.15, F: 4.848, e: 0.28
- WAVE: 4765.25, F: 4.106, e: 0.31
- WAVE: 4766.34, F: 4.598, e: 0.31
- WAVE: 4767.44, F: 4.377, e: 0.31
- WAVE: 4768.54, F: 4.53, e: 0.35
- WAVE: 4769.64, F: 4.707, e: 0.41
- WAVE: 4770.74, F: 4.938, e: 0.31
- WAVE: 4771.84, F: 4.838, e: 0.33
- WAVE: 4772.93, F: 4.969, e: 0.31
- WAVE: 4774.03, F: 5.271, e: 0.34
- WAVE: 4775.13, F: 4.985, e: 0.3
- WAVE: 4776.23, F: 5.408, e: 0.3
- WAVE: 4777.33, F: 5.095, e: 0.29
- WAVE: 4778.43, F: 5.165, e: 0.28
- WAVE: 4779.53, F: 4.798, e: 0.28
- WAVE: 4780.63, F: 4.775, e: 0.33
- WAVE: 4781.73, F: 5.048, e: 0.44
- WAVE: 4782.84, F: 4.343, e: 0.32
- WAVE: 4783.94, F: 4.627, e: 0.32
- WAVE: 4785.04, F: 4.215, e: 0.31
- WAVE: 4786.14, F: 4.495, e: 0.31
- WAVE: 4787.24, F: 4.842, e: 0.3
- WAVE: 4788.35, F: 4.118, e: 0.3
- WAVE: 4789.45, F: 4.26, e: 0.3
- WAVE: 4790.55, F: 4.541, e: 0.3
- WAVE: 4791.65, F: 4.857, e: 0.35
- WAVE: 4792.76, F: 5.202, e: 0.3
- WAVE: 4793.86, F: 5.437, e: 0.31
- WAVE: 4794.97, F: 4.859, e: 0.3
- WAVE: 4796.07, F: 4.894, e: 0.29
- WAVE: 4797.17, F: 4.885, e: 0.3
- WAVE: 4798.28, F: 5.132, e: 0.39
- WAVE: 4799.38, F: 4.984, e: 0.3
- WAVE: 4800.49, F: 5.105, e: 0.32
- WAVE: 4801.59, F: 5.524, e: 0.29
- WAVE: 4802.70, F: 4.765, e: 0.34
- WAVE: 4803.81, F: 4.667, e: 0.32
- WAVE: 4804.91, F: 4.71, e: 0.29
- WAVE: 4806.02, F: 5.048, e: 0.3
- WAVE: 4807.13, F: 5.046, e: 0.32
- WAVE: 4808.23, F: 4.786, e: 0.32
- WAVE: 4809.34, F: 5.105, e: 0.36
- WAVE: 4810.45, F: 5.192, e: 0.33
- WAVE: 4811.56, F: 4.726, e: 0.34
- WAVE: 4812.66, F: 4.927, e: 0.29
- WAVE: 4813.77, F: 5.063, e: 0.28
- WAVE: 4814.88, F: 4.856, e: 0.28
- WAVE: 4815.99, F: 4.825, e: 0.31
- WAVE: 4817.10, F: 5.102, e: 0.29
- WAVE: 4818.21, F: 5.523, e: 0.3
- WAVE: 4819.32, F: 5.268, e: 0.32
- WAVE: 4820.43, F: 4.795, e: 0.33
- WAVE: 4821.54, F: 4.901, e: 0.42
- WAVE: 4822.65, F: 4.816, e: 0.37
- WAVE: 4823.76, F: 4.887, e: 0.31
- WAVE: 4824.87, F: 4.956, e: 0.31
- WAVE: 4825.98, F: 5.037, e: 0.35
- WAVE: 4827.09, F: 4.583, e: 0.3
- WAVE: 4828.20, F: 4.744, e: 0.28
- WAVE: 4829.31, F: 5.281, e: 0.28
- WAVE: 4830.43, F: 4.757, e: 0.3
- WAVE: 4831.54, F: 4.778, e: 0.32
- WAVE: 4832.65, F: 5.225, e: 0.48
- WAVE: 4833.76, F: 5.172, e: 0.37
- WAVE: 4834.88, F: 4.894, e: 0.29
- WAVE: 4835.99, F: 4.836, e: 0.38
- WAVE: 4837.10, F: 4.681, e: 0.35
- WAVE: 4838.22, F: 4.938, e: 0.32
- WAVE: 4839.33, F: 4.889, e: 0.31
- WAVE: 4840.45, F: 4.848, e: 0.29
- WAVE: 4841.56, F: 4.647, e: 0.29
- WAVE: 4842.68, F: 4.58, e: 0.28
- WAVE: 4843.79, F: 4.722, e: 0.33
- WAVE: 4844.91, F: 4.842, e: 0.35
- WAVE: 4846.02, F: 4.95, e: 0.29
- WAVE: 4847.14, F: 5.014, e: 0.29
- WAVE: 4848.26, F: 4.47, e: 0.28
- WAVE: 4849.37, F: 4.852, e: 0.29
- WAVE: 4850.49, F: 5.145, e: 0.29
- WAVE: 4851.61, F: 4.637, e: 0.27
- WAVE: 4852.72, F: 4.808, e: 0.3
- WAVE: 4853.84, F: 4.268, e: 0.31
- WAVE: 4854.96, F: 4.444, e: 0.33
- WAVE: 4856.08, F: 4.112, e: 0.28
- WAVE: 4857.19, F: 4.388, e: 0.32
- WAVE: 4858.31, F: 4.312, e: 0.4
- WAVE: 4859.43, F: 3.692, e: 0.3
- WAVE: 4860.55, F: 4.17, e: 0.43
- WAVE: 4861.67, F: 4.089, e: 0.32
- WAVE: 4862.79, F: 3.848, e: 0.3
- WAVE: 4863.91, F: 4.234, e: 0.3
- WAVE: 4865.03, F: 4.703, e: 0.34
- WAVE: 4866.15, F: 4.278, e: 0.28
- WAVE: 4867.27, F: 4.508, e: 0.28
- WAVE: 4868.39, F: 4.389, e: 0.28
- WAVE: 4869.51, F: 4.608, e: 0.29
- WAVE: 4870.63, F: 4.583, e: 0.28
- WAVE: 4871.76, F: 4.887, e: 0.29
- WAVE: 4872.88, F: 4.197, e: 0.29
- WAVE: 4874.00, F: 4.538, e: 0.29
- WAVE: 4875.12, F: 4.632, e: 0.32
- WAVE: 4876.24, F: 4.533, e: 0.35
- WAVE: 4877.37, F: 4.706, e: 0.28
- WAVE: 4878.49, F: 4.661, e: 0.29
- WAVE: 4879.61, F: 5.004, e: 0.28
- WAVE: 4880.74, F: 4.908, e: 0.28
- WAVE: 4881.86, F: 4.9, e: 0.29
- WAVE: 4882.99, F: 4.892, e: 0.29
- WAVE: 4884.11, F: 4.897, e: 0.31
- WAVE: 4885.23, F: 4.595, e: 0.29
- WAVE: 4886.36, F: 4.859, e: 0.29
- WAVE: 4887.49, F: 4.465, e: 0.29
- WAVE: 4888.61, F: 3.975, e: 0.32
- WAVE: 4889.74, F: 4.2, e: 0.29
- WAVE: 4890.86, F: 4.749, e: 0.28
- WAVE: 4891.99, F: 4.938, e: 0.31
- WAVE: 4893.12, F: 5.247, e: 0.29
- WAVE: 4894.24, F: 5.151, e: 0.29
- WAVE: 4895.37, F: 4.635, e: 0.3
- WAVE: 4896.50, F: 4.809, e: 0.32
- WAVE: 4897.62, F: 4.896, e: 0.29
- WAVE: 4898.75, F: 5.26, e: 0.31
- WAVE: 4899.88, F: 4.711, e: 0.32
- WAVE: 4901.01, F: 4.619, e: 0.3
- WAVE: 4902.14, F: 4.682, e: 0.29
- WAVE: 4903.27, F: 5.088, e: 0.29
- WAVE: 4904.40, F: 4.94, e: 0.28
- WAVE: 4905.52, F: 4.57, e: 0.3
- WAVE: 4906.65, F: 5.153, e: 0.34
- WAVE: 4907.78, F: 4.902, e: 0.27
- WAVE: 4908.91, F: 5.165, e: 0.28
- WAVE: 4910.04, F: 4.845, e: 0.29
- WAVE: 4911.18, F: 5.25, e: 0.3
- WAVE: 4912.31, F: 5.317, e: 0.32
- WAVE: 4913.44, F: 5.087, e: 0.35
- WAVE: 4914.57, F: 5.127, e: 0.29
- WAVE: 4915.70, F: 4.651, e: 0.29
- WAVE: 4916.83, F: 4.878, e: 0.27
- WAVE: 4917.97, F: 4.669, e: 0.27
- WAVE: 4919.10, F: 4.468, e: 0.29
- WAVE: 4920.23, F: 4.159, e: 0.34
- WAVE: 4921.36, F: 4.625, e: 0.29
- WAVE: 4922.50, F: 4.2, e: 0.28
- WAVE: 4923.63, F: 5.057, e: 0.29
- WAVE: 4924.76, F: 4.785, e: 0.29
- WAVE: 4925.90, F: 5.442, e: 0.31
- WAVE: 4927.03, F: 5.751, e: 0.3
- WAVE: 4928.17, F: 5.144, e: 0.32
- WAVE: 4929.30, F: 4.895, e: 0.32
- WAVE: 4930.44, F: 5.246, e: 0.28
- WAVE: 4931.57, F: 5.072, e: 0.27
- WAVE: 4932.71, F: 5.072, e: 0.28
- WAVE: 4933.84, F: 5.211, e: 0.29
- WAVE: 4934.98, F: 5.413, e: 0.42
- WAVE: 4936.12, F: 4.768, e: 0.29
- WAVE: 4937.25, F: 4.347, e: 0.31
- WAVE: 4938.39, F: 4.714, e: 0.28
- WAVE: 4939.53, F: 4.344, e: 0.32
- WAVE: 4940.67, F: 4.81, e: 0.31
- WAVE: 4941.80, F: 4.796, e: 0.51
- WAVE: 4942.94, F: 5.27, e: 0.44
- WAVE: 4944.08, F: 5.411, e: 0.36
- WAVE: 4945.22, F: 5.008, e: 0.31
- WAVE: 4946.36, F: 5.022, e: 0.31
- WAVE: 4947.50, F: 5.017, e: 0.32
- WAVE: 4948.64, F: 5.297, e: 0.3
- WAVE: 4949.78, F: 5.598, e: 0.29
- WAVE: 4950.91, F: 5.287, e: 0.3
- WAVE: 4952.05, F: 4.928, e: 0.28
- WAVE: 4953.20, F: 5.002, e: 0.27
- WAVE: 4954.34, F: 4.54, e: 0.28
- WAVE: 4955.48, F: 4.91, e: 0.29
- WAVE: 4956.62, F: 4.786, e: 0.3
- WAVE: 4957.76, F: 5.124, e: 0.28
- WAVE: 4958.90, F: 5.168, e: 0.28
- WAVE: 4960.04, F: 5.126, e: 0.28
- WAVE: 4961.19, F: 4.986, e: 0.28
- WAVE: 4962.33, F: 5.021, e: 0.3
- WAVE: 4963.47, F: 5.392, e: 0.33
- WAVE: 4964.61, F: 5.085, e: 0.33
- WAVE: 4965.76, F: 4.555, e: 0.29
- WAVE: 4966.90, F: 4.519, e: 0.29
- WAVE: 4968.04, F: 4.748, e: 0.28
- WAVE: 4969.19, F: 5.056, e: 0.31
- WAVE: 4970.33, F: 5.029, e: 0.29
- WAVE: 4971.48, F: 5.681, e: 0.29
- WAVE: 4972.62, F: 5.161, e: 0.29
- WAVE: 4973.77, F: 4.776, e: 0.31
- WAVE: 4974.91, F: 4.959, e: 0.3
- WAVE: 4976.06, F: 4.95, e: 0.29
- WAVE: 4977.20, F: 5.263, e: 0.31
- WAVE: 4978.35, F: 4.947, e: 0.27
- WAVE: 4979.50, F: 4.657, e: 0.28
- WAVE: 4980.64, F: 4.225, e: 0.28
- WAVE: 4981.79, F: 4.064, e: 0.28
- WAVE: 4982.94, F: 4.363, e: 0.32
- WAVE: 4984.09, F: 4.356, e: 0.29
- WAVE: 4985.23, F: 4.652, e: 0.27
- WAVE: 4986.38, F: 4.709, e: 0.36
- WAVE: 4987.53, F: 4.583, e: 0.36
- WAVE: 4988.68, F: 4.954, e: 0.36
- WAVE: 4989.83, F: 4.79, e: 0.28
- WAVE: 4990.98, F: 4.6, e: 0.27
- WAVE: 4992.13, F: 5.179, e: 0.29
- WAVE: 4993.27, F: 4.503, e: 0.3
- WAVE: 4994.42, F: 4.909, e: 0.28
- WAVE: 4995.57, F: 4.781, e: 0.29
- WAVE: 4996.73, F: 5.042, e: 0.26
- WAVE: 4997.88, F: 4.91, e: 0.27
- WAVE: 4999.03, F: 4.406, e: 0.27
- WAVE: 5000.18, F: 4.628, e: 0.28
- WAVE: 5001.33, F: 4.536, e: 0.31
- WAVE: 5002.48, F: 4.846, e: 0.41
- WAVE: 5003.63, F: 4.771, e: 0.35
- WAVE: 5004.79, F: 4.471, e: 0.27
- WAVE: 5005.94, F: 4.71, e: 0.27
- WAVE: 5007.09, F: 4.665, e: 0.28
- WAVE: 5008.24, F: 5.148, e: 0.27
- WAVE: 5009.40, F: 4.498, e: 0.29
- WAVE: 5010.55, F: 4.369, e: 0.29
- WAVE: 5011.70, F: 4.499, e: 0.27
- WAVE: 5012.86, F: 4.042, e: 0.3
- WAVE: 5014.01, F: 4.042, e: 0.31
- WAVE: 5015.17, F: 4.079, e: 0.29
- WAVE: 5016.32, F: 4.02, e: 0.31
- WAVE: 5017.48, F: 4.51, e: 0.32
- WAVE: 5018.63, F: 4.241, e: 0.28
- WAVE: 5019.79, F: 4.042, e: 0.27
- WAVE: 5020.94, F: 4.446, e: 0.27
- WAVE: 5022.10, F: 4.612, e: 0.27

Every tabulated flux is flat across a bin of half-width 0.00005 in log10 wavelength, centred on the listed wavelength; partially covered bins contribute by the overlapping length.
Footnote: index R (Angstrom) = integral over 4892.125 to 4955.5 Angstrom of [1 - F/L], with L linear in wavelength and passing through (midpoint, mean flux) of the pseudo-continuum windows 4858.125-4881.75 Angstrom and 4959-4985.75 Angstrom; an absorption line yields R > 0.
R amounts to -3.83 Angstrom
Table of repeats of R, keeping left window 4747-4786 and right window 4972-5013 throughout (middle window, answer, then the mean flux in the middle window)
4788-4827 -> -1.50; 4.94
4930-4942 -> -0.44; 4.89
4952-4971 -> -0.94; 4.94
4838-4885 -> 1.51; 4.59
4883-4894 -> 0.11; 4.69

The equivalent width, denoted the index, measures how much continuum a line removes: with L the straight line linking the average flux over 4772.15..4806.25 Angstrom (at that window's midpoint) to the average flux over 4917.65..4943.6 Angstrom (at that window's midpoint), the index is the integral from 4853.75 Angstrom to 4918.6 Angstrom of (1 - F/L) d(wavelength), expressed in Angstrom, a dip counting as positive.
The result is 2.8 Angstrom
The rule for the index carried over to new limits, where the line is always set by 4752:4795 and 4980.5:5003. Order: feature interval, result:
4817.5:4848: -1.3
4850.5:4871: 1.5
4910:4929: -0.9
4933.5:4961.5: -1.9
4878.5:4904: -0.5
